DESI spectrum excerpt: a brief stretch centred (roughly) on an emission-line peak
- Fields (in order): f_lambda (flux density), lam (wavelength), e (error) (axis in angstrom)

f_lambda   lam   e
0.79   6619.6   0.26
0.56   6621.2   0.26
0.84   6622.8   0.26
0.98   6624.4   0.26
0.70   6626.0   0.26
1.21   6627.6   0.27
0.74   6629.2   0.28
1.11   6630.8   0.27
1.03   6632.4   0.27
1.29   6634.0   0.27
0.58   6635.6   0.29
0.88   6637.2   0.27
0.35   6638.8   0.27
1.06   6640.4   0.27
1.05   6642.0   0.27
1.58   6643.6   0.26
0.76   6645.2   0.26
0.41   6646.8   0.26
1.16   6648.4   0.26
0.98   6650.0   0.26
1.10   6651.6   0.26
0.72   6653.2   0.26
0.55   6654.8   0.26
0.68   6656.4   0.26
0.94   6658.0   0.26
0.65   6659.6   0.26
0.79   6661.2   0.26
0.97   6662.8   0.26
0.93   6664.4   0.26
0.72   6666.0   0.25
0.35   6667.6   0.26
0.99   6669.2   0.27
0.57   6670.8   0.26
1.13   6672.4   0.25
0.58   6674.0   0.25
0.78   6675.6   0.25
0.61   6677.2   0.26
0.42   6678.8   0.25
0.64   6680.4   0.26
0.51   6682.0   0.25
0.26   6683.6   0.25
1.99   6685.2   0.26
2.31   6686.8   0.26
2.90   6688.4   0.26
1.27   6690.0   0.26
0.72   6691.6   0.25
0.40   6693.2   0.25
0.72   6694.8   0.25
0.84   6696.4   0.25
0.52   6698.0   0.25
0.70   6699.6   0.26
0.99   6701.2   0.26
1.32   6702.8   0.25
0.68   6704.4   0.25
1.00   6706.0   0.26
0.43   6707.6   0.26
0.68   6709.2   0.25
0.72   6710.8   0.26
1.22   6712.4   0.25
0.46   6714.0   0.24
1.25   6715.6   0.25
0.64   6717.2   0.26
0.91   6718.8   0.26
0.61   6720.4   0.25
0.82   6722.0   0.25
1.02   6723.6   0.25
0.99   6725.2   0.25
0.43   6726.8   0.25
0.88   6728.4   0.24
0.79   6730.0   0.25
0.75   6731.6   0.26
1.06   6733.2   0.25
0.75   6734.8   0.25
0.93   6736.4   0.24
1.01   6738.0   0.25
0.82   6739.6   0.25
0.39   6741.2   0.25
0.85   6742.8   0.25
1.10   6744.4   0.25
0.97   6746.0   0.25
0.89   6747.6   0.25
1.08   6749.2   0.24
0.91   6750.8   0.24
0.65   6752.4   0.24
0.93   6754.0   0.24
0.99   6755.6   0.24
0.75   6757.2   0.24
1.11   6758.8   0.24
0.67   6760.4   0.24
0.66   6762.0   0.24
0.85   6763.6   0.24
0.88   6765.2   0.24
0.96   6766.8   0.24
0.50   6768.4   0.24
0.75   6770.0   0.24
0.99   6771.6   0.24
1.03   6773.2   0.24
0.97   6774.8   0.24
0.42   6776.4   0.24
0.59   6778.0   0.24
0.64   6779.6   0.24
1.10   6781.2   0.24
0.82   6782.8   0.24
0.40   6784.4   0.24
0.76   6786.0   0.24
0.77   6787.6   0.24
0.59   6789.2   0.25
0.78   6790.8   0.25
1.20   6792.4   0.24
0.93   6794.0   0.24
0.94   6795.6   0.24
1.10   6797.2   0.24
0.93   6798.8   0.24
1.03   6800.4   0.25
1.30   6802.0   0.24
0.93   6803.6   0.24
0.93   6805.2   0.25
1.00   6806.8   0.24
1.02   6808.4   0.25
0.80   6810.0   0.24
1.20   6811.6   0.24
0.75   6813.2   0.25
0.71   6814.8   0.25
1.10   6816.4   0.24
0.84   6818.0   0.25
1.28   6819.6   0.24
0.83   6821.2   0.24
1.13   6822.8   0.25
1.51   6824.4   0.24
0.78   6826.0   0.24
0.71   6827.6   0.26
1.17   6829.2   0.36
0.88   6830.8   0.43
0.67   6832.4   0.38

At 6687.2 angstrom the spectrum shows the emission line H-beta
